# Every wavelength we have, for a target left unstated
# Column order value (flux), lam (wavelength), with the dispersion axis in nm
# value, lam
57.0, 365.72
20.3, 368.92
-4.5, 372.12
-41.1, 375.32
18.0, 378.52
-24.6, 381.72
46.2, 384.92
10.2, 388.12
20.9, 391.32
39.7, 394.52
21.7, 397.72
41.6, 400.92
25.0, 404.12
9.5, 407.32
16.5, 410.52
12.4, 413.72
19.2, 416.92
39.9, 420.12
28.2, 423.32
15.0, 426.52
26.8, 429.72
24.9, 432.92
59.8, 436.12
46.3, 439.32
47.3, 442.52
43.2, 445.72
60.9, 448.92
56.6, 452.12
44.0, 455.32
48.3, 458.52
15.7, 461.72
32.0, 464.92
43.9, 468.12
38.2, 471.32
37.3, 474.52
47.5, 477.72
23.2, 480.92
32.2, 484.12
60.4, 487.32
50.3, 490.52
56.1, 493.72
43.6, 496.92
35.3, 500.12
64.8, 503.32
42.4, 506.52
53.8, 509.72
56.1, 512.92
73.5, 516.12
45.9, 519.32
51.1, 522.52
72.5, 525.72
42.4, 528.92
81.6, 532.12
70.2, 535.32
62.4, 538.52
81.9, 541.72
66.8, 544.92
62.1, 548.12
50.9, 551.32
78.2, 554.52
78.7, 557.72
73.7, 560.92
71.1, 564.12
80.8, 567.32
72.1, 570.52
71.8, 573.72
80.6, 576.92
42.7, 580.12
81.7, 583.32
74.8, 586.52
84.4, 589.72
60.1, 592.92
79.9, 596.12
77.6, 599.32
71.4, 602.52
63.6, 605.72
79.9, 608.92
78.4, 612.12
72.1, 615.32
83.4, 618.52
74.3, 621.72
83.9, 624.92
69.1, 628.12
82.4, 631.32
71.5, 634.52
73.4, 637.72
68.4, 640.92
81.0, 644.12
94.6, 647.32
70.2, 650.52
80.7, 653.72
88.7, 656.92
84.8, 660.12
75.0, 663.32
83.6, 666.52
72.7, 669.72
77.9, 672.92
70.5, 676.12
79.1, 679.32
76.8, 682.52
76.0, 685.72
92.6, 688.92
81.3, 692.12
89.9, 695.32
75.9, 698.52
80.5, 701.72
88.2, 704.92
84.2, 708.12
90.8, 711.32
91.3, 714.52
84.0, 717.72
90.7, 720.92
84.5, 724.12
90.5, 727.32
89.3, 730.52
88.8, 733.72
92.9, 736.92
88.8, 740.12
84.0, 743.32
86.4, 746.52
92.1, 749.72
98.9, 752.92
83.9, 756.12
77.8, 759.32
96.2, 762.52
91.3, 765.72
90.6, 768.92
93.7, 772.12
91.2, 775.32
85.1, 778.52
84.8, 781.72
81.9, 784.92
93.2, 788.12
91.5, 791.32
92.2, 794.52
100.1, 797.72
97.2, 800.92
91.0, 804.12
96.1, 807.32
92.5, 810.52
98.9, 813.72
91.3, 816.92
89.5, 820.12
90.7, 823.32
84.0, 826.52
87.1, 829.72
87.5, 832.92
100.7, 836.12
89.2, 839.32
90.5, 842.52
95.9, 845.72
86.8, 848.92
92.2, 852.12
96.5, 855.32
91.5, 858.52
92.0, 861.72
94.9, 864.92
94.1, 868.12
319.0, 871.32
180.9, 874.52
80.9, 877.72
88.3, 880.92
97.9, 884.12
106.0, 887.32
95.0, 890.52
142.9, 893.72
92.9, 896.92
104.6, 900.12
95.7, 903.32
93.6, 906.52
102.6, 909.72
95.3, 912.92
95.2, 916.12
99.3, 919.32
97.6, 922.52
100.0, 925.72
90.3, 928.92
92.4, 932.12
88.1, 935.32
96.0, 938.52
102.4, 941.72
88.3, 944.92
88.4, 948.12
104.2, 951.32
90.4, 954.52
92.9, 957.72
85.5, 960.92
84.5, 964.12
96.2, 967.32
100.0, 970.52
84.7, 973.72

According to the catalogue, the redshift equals 0.33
